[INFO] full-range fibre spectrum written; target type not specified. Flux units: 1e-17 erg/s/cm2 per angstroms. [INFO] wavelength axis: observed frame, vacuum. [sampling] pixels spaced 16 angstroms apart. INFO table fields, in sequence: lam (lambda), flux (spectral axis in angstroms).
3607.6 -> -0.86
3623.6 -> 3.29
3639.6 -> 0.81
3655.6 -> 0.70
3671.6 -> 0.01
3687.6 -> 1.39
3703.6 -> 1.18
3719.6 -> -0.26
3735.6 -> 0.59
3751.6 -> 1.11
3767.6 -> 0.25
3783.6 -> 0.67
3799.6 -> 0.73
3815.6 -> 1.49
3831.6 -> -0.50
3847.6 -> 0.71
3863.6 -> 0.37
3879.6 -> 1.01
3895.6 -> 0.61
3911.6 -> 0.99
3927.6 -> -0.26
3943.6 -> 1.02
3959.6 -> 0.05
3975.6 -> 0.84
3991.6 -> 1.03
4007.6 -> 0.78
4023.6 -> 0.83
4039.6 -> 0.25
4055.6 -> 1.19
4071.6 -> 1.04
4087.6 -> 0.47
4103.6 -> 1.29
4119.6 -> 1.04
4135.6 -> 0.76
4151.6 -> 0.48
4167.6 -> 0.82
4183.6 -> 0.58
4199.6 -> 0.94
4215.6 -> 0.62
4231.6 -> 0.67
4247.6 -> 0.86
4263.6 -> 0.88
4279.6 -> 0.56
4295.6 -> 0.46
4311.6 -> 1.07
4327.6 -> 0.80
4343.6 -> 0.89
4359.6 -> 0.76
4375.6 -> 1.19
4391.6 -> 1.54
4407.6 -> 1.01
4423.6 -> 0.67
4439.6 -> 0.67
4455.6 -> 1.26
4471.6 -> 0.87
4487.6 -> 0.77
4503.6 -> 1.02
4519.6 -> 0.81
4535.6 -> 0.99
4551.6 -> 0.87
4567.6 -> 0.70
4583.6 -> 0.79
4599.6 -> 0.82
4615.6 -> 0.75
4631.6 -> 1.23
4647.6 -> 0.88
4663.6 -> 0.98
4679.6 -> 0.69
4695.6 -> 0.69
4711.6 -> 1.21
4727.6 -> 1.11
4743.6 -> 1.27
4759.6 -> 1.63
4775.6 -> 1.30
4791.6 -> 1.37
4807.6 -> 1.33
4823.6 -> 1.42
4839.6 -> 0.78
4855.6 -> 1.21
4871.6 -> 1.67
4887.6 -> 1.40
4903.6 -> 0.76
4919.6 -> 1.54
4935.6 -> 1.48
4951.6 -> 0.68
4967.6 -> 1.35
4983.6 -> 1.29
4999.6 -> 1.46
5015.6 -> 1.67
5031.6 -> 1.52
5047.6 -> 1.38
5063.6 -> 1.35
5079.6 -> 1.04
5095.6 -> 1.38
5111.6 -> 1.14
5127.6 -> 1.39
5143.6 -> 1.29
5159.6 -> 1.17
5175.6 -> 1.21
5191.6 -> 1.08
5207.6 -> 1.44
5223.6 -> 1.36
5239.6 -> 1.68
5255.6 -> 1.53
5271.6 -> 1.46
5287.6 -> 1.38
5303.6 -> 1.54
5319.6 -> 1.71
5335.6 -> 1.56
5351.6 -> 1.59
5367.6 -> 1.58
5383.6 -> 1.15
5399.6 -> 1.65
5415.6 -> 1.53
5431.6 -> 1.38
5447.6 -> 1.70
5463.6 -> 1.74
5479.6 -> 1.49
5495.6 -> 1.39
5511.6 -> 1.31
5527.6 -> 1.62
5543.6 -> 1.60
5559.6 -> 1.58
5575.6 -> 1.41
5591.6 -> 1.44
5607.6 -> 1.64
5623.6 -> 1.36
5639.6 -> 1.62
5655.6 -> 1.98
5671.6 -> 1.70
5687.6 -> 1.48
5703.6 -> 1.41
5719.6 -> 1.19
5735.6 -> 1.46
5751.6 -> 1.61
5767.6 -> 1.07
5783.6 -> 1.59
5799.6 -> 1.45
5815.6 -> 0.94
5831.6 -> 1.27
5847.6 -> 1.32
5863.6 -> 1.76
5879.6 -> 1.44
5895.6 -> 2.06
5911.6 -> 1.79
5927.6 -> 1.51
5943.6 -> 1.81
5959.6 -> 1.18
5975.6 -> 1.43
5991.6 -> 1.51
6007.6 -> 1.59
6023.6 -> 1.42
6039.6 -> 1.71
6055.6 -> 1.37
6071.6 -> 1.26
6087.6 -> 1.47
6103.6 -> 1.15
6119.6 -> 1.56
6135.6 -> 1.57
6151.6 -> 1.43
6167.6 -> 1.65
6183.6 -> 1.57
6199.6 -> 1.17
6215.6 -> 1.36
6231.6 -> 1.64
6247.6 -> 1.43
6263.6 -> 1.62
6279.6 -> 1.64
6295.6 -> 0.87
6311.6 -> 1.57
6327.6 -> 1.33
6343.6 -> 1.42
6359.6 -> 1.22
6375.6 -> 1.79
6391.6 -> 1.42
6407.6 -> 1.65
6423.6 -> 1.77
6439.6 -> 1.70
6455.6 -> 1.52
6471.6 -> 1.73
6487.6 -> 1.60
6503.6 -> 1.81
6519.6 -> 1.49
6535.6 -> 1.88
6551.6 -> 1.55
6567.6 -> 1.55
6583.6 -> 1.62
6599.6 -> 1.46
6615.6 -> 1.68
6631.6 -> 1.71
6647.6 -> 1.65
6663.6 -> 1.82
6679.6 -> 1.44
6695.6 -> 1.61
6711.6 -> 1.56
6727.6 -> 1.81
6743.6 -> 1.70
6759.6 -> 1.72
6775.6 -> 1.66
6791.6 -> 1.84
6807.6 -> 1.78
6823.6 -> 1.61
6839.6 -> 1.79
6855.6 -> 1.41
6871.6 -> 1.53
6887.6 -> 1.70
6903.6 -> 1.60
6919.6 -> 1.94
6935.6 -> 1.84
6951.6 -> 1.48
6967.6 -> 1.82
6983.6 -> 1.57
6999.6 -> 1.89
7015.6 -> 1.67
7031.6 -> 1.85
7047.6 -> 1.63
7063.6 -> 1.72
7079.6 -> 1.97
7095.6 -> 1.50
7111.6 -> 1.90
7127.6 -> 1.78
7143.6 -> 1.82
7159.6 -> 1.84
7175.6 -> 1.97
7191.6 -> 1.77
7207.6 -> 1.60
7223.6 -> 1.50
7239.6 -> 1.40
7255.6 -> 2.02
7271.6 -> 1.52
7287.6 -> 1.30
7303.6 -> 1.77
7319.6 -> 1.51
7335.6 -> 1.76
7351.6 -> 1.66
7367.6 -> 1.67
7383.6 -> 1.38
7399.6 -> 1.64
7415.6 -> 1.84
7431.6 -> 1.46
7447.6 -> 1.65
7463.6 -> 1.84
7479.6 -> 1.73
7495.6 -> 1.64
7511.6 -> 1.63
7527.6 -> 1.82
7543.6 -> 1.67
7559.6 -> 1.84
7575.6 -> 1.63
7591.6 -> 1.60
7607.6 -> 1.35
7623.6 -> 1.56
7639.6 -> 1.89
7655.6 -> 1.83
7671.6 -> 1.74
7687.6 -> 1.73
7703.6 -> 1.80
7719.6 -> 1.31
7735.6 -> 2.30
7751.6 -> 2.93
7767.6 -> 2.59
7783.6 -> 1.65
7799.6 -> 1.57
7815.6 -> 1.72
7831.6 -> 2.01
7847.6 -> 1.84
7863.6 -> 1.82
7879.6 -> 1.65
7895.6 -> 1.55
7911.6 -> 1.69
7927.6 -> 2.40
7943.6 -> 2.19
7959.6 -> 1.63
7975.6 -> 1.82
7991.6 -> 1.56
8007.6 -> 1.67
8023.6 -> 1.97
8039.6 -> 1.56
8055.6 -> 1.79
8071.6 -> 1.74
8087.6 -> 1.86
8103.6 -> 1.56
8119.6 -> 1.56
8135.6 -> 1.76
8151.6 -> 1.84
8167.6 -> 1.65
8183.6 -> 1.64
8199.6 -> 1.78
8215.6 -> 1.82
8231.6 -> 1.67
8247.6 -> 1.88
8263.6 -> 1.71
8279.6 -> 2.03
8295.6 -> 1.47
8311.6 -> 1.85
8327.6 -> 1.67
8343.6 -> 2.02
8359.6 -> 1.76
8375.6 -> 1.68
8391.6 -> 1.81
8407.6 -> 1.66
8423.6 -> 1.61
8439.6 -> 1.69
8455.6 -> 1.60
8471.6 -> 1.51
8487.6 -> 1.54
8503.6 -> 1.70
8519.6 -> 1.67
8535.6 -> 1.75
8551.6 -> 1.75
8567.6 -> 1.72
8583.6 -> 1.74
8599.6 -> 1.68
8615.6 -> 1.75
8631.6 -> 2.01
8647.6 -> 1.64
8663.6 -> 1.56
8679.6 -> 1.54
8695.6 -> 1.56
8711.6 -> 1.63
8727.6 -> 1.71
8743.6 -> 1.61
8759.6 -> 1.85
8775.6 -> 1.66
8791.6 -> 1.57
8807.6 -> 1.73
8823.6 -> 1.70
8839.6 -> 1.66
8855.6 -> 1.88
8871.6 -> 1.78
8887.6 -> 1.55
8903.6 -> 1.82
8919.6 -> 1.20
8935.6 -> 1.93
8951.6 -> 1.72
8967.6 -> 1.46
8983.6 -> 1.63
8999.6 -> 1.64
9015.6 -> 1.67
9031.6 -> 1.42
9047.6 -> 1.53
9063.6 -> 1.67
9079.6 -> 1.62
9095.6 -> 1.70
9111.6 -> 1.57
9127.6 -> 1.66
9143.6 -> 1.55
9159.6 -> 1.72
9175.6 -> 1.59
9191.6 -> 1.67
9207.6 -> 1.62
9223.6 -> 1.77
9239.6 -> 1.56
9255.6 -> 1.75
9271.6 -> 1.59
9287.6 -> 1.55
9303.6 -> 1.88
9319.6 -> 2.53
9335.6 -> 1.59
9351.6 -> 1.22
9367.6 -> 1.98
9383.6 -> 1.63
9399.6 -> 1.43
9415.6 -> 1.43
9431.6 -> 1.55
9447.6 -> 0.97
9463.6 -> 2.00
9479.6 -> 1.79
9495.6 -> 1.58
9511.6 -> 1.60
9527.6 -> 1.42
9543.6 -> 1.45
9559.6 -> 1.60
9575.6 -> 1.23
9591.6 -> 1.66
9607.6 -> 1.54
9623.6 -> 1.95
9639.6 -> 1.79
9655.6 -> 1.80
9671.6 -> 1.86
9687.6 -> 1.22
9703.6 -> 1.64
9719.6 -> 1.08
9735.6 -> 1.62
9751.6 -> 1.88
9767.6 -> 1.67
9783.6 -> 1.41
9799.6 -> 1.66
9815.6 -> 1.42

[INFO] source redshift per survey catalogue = 0.180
